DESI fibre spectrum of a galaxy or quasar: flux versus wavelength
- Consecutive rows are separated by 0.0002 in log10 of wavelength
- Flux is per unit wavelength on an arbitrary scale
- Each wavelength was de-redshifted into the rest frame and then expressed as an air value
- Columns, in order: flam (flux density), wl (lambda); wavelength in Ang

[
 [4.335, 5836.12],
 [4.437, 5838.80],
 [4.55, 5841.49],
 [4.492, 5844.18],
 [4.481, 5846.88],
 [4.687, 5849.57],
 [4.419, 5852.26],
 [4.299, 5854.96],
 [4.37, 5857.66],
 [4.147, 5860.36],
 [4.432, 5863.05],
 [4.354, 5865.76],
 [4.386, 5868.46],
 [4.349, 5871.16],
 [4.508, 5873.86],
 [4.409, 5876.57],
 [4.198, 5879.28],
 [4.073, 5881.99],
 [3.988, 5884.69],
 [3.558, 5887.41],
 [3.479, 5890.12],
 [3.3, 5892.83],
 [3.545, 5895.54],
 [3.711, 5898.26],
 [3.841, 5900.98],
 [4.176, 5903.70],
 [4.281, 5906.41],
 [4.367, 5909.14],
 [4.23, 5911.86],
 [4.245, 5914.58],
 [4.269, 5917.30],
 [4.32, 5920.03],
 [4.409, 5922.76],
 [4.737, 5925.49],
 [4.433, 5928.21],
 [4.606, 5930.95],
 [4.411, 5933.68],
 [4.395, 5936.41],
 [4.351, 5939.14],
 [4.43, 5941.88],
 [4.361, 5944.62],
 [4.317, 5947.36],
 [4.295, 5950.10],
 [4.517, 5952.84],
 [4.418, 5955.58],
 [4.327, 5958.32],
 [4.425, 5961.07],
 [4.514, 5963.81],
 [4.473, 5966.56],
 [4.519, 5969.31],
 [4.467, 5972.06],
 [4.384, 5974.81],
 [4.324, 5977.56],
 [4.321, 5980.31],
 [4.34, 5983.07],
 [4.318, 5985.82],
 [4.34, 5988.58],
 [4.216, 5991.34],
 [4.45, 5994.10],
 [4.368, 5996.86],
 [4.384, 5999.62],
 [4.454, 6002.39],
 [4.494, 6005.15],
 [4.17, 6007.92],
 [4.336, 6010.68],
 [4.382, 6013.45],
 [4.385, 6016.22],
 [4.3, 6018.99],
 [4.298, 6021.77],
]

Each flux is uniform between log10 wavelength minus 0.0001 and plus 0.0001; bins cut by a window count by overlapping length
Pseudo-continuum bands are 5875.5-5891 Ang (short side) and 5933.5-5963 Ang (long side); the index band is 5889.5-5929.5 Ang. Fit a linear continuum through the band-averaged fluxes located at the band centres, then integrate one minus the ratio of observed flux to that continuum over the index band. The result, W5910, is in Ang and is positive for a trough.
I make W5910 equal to 0.3 Ang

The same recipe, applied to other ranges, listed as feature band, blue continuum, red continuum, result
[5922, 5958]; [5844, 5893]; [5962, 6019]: -1.00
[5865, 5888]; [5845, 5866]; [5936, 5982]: 0.95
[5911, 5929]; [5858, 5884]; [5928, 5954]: 0.00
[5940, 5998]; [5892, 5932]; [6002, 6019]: -1.42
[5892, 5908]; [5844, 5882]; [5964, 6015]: 1.99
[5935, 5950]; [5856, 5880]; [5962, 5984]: 0.12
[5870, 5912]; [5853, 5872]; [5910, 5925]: 3.26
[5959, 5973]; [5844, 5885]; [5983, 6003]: -0.38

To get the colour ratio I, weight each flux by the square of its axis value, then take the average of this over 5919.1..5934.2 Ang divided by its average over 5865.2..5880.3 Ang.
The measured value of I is 1.05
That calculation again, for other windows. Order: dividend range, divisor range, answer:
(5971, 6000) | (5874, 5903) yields 1.17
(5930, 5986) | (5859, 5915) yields 1.11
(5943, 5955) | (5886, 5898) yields 1.28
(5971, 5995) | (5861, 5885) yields 1.05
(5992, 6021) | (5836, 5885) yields 1.05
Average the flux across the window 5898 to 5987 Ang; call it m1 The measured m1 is 4.36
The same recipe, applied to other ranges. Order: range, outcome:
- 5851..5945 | 4.21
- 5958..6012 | 4.38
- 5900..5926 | 4.28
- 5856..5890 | 4.2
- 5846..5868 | 4.4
